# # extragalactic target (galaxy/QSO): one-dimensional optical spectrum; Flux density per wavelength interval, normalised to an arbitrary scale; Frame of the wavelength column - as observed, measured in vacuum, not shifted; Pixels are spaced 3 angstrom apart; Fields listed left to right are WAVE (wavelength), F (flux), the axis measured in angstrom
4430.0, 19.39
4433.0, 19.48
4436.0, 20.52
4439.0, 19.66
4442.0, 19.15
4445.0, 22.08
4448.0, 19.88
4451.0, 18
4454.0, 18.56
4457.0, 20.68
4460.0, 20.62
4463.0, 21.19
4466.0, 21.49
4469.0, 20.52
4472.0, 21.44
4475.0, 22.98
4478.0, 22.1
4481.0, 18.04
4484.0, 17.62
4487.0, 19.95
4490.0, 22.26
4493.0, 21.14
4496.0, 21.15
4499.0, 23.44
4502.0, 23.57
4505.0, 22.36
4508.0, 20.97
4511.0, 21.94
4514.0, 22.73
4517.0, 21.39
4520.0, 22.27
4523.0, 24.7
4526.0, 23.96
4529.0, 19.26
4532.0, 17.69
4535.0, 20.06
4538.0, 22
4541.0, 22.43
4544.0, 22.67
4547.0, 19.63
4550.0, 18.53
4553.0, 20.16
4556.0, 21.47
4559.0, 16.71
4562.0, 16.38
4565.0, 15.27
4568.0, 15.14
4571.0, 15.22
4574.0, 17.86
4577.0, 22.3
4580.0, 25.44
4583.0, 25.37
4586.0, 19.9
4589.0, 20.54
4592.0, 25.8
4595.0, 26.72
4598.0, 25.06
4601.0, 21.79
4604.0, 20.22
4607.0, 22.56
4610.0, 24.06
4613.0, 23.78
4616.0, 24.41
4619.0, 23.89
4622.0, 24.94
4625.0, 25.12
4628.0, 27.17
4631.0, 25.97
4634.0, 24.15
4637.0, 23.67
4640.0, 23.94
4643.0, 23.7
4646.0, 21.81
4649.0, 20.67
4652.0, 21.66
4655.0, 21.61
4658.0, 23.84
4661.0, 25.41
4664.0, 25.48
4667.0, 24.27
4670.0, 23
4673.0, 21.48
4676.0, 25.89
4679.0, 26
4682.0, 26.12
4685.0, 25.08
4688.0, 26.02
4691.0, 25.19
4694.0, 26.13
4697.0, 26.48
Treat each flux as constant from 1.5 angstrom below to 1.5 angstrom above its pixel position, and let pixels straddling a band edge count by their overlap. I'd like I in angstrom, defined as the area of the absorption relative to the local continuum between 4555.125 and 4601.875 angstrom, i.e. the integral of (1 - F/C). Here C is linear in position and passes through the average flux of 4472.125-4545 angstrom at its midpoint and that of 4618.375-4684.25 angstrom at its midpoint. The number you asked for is 4.4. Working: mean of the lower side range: 21.5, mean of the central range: 20.7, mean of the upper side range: 24.1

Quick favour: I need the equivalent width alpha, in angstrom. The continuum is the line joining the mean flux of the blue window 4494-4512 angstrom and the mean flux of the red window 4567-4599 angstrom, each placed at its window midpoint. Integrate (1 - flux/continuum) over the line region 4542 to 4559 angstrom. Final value 1.4 angstrom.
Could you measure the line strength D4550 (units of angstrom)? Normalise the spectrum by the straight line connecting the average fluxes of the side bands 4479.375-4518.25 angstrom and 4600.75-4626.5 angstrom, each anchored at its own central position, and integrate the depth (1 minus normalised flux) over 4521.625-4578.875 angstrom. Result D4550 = 6.86 angstrom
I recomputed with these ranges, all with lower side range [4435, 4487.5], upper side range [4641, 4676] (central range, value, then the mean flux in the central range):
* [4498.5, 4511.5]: -1.0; 22.4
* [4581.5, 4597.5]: -1.2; 23.8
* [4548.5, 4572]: 4.6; 17.4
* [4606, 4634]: -2.6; 24.7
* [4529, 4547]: 0.6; 20.7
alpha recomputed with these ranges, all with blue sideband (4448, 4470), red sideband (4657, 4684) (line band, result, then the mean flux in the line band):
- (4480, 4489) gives 0.83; 18.8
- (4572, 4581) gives 0.53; 21.3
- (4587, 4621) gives -0.41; 23.5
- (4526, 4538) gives 0.93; 20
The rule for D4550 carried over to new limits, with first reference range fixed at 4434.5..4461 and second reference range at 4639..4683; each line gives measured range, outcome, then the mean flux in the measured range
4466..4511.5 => -1.5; 21.3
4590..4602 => -1.2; 24.8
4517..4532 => -0.5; 21.9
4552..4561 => 1.1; 19.2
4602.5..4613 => 0.1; 22.5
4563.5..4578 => 3.3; 17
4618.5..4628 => -0.9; 25.1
